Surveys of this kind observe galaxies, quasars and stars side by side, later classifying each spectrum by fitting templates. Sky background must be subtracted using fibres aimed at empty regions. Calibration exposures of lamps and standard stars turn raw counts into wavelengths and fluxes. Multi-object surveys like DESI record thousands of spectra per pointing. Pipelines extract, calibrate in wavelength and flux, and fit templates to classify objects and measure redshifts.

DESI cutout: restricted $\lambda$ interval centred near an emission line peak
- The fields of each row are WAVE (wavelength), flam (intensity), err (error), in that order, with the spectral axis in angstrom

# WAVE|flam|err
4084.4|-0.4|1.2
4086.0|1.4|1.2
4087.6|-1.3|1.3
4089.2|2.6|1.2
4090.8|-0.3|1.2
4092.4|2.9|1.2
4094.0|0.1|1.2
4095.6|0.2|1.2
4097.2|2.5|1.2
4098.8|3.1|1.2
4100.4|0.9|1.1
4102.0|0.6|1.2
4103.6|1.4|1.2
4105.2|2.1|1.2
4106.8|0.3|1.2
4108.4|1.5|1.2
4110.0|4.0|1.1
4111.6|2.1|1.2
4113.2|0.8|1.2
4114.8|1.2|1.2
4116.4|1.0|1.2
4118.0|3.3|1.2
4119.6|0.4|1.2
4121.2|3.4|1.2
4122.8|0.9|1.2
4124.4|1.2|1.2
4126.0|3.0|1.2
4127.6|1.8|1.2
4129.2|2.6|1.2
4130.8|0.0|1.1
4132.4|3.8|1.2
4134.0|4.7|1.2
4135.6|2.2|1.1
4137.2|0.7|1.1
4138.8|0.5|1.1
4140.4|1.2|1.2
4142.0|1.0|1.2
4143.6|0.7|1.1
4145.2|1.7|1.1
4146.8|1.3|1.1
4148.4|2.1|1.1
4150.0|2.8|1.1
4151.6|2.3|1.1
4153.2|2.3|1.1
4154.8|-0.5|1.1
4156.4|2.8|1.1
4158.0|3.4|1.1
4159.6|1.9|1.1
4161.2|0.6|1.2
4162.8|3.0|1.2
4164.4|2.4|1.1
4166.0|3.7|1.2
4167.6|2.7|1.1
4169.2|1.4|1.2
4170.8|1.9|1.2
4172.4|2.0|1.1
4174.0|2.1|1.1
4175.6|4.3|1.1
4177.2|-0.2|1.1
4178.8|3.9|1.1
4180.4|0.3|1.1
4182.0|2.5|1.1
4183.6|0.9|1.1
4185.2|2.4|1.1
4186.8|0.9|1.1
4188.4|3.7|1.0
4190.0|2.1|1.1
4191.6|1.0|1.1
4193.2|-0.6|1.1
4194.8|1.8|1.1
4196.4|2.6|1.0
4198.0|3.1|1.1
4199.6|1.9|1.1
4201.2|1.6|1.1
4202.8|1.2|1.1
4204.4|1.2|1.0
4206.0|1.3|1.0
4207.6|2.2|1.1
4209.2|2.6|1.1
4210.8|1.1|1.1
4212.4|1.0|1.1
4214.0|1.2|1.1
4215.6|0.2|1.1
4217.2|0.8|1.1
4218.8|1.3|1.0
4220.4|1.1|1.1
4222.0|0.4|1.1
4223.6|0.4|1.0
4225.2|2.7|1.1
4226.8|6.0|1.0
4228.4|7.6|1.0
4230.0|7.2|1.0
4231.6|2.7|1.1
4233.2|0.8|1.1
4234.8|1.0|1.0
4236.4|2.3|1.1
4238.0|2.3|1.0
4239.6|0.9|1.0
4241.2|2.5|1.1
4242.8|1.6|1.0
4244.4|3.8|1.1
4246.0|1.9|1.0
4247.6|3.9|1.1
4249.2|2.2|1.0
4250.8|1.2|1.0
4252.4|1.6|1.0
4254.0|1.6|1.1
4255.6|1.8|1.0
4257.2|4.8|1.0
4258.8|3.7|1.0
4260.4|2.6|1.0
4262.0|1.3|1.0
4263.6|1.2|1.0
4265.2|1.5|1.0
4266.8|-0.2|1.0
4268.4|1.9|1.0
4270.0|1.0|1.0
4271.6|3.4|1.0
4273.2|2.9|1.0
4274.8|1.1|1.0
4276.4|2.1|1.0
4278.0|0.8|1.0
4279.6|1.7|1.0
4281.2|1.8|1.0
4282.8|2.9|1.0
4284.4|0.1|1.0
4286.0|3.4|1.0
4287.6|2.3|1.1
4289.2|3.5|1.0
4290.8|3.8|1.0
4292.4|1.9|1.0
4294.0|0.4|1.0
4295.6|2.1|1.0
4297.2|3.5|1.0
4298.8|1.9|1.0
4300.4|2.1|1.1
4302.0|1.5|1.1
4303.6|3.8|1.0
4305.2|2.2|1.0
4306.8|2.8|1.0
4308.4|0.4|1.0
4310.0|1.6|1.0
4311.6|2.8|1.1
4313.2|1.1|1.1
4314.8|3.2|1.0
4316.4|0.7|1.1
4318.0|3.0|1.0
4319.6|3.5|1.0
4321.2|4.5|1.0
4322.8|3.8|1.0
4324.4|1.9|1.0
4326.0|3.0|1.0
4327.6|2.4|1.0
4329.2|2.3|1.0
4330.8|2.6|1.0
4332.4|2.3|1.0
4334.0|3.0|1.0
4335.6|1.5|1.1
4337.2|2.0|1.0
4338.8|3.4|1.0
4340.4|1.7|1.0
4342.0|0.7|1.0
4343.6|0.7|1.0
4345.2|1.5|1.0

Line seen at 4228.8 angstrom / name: [O II] 3727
